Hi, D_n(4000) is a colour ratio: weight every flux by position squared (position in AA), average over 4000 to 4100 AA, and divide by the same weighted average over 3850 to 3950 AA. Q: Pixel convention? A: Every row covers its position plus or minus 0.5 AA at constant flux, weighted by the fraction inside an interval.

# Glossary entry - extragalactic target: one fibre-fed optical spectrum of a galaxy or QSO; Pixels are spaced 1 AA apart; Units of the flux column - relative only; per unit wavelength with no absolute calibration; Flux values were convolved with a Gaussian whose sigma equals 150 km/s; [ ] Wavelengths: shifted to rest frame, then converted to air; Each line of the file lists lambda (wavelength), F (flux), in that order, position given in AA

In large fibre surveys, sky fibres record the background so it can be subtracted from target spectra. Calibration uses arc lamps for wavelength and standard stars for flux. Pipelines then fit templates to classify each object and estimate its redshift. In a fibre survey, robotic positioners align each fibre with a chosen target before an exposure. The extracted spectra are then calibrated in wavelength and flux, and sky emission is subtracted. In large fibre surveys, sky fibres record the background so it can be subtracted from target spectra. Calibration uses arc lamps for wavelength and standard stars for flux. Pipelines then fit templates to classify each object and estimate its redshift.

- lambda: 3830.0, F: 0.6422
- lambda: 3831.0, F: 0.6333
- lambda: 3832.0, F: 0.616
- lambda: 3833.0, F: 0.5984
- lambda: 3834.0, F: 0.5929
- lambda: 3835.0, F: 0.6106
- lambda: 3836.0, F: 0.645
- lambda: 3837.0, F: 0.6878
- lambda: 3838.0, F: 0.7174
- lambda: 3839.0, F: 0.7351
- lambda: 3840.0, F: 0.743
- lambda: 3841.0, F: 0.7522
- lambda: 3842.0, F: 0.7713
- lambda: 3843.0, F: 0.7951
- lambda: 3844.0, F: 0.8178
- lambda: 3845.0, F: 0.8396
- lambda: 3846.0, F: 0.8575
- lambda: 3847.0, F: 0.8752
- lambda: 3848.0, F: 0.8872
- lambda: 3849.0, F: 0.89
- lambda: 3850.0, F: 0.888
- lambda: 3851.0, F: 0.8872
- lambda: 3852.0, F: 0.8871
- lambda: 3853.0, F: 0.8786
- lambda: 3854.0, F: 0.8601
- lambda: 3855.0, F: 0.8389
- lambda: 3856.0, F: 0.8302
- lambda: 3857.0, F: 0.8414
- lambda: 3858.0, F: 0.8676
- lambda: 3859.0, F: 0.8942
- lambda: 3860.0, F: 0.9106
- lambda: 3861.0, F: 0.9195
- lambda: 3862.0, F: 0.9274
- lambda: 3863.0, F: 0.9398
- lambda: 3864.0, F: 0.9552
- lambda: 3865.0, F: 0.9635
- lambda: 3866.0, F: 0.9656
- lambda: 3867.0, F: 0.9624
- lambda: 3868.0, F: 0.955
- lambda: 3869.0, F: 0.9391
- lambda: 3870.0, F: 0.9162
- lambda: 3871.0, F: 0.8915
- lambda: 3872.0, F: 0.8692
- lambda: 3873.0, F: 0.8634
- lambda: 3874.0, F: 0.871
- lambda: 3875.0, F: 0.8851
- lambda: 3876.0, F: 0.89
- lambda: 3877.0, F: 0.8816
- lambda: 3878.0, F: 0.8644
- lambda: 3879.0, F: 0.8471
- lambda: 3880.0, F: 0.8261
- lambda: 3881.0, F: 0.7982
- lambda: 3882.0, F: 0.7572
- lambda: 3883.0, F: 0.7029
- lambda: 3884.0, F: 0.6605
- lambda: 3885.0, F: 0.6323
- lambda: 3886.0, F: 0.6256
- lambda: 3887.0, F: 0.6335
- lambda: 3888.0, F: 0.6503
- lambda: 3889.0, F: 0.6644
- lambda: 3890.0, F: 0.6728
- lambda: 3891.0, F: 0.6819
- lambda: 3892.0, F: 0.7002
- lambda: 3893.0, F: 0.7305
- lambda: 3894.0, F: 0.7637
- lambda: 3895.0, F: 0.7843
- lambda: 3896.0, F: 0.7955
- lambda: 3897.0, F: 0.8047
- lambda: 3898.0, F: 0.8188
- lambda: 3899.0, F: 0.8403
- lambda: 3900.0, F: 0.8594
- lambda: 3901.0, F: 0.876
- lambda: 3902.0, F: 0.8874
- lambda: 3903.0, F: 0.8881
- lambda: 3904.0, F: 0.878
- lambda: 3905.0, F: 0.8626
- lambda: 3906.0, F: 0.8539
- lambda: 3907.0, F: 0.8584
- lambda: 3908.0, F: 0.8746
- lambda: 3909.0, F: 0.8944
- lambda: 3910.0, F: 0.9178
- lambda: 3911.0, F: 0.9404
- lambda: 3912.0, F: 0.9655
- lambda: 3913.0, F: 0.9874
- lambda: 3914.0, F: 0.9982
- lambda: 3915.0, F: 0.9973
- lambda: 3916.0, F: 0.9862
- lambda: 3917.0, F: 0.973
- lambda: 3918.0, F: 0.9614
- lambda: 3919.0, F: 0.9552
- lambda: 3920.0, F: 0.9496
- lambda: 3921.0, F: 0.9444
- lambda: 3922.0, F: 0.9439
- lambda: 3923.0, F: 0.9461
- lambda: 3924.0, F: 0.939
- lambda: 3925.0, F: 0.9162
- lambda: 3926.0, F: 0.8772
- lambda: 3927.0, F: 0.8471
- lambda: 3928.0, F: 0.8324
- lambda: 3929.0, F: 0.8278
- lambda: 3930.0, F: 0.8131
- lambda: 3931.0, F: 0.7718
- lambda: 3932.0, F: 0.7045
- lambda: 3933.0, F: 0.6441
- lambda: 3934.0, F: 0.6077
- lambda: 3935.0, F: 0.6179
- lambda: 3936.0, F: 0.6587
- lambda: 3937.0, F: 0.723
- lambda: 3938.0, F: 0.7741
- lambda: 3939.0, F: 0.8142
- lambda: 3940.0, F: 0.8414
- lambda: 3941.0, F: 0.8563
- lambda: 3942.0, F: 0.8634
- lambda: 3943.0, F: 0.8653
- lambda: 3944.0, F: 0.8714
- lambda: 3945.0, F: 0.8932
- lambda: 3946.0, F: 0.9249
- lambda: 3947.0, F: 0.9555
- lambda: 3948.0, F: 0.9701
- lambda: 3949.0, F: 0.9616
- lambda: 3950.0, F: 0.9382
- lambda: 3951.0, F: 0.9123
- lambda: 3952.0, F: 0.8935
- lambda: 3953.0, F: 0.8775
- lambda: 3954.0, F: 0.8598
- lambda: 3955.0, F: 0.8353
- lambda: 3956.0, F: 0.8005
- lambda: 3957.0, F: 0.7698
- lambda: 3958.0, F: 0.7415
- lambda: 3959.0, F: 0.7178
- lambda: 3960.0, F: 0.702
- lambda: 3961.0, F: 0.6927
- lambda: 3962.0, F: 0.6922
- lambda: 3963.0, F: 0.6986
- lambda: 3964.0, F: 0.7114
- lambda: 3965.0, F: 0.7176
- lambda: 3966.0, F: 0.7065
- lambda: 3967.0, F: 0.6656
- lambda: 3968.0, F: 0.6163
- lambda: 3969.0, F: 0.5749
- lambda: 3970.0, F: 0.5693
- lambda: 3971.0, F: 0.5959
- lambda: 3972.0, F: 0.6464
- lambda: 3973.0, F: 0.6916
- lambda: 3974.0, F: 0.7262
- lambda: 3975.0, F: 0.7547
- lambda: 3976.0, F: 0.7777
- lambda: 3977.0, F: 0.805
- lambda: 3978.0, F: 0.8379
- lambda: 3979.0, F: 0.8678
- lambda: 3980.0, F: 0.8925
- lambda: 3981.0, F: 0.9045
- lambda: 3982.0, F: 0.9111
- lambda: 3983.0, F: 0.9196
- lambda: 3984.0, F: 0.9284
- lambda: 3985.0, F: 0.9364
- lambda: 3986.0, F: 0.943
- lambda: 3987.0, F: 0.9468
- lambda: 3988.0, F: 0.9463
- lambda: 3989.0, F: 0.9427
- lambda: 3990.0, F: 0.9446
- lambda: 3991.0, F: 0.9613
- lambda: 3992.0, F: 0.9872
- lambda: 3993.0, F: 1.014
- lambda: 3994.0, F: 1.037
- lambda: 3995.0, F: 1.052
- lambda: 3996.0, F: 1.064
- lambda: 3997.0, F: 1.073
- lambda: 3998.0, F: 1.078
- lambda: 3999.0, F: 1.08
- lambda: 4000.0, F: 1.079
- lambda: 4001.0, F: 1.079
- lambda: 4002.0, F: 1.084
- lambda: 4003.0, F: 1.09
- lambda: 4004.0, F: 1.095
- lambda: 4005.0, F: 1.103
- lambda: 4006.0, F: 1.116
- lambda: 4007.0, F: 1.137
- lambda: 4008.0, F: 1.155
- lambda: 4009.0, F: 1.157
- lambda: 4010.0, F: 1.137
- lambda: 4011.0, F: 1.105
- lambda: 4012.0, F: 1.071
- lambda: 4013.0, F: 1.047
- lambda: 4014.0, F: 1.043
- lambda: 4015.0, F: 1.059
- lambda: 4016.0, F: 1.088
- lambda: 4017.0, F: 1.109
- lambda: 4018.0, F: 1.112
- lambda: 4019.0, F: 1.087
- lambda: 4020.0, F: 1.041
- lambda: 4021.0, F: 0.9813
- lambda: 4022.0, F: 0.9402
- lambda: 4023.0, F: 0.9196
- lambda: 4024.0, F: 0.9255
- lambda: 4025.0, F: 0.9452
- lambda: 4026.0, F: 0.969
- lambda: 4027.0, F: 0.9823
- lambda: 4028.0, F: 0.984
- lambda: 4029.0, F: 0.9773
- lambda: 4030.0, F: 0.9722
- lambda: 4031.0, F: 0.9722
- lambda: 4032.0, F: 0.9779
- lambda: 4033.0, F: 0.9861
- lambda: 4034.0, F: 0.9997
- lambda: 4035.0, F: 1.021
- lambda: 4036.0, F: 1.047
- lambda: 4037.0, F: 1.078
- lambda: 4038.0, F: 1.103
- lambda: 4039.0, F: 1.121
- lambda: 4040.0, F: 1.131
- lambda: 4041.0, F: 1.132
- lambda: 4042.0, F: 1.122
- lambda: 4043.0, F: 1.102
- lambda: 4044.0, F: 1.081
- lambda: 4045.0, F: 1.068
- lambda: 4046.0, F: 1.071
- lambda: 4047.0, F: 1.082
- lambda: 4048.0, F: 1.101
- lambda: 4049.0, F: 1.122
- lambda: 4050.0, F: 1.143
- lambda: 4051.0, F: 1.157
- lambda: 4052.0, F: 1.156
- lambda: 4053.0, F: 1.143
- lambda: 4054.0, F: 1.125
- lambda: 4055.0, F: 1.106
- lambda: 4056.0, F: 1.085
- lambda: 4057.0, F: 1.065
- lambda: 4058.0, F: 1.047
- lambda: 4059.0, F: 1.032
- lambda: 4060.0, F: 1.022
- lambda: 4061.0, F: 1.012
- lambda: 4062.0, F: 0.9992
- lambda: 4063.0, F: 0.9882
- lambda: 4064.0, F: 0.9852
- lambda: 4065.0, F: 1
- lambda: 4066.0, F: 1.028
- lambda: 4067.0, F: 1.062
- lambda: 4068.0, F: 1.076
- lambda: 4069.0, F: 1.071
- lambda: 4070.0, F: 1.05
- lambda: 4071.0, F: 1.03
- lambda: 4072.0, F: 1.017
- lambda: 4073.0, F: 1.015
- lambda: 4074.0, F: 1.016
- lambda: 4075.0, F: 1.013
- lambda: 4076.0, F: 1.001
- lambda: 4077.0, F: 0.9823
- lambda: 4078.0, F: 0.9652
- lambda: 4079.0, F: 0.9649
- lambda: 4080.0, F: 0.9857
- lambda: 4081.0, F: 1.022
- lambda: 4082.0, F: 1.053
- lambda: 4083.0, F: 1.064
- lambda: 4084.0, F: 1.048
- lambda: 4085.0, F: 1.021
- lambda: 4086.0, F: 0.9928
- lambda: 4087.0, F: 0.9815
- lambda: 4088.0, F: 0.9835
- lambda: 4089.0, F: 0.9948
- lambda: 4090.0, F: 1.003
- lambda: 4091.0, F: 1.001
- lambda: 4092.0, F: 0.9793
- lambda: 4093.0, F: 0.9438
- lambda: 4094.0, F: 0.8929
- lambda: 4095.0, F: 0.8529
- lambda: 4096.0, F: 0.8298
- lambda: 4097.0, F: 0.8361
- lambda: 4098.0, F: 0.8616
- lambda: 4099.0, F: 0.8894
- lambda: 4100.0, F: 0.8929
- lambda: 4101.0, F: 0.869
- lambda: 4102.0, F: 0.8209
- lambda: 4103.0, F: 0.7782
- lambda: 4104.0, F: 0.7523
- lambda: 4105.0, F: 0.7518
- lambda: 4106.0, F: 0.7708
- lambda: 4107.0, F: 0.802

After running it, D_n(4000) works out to 1.3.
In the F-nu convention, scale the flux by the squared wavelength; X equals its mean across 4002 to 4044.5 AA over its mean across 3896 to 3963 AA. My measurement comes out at 1.3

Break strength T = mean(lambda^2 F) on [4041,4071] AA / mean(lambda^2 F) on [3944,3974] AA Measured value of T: 1.46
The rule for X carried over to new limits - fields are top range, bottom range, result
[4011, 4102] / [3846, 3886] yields 1.30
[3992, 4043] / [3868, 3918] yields 1.34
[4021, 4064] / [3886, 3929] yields 1.31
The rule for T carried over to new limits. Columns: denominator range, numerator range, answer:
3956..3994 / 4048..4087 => 1.37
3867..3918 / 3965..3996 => 1.05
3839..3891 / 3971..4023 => 1.27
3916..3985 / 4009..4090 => 1.35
